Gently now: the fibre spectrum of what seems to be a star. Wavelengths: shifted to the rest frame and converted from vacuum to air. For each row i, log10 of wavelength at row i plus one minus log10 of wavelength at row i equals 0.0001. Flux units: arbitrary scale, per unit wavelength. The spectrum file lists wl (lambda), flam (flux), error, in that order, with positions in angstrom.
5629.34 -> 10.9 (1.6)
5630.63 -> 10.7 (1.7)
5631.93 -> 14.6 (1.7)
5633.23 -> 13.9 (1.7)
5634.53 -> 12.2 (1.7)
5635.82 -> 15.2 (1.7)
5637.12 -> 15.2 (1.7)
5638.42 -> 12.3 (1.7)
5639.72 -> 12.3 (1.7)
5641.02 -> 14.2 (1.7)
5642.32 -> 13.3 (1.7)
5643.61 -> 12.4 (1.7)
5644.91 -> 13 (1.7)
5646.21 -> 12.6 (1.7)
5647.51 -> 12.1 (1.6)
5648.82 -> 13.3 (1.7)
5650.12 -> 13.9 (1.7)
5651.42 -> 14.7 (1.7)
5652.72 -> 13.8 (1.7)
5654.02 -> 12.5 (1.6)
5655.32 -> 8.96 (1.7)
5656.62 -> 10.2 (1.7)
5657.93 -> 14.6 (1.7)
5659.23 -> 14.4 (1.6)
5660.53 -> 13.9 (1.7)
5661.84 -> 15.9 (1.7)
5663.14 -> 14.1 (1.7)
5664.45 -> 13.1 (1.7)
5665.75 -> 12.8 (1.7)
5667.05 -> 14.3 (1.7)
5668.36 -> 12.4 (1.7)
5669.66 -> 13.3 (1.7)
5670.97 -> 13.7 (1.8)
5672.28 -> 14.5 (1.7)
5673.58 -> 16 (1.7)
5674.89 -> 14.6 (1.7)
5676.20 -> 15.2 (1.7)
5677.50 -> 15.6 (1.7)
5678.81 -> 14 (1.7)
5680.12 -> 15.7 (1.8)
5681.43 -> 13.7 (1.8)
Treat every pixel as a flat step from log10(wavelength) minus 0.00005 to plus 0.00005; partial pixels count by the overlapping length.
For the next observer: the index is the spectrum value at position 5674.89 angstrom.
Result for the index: 14.6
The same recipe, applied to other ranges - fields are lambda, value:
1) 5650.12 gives 13.9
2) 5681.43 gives 13.7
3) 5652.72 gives 13.8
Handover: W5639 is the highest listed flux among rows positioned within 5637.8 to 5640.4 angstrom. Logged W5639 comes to 12.3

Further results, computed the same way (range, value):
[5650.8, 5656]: 14.7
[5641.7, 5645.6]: 13.3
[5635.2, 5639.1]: 15.2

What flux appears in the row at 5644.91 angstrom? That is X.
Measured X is 13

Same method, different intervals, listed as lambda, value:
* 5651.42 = 14.7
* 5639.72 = 12.3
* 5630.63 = 10.7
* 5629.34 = 10.9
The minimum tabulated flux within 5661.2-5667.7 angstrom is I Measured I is 12.8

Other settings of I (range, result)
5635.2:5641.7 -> 12.3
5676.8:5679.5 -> 14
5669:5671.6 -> 13.3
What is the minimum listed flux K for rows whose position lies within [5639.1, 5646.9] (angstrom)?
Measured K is 12.3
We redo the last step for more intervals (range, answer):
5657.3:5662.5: 13.9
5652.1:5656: 8.96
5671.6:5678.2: 14.5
